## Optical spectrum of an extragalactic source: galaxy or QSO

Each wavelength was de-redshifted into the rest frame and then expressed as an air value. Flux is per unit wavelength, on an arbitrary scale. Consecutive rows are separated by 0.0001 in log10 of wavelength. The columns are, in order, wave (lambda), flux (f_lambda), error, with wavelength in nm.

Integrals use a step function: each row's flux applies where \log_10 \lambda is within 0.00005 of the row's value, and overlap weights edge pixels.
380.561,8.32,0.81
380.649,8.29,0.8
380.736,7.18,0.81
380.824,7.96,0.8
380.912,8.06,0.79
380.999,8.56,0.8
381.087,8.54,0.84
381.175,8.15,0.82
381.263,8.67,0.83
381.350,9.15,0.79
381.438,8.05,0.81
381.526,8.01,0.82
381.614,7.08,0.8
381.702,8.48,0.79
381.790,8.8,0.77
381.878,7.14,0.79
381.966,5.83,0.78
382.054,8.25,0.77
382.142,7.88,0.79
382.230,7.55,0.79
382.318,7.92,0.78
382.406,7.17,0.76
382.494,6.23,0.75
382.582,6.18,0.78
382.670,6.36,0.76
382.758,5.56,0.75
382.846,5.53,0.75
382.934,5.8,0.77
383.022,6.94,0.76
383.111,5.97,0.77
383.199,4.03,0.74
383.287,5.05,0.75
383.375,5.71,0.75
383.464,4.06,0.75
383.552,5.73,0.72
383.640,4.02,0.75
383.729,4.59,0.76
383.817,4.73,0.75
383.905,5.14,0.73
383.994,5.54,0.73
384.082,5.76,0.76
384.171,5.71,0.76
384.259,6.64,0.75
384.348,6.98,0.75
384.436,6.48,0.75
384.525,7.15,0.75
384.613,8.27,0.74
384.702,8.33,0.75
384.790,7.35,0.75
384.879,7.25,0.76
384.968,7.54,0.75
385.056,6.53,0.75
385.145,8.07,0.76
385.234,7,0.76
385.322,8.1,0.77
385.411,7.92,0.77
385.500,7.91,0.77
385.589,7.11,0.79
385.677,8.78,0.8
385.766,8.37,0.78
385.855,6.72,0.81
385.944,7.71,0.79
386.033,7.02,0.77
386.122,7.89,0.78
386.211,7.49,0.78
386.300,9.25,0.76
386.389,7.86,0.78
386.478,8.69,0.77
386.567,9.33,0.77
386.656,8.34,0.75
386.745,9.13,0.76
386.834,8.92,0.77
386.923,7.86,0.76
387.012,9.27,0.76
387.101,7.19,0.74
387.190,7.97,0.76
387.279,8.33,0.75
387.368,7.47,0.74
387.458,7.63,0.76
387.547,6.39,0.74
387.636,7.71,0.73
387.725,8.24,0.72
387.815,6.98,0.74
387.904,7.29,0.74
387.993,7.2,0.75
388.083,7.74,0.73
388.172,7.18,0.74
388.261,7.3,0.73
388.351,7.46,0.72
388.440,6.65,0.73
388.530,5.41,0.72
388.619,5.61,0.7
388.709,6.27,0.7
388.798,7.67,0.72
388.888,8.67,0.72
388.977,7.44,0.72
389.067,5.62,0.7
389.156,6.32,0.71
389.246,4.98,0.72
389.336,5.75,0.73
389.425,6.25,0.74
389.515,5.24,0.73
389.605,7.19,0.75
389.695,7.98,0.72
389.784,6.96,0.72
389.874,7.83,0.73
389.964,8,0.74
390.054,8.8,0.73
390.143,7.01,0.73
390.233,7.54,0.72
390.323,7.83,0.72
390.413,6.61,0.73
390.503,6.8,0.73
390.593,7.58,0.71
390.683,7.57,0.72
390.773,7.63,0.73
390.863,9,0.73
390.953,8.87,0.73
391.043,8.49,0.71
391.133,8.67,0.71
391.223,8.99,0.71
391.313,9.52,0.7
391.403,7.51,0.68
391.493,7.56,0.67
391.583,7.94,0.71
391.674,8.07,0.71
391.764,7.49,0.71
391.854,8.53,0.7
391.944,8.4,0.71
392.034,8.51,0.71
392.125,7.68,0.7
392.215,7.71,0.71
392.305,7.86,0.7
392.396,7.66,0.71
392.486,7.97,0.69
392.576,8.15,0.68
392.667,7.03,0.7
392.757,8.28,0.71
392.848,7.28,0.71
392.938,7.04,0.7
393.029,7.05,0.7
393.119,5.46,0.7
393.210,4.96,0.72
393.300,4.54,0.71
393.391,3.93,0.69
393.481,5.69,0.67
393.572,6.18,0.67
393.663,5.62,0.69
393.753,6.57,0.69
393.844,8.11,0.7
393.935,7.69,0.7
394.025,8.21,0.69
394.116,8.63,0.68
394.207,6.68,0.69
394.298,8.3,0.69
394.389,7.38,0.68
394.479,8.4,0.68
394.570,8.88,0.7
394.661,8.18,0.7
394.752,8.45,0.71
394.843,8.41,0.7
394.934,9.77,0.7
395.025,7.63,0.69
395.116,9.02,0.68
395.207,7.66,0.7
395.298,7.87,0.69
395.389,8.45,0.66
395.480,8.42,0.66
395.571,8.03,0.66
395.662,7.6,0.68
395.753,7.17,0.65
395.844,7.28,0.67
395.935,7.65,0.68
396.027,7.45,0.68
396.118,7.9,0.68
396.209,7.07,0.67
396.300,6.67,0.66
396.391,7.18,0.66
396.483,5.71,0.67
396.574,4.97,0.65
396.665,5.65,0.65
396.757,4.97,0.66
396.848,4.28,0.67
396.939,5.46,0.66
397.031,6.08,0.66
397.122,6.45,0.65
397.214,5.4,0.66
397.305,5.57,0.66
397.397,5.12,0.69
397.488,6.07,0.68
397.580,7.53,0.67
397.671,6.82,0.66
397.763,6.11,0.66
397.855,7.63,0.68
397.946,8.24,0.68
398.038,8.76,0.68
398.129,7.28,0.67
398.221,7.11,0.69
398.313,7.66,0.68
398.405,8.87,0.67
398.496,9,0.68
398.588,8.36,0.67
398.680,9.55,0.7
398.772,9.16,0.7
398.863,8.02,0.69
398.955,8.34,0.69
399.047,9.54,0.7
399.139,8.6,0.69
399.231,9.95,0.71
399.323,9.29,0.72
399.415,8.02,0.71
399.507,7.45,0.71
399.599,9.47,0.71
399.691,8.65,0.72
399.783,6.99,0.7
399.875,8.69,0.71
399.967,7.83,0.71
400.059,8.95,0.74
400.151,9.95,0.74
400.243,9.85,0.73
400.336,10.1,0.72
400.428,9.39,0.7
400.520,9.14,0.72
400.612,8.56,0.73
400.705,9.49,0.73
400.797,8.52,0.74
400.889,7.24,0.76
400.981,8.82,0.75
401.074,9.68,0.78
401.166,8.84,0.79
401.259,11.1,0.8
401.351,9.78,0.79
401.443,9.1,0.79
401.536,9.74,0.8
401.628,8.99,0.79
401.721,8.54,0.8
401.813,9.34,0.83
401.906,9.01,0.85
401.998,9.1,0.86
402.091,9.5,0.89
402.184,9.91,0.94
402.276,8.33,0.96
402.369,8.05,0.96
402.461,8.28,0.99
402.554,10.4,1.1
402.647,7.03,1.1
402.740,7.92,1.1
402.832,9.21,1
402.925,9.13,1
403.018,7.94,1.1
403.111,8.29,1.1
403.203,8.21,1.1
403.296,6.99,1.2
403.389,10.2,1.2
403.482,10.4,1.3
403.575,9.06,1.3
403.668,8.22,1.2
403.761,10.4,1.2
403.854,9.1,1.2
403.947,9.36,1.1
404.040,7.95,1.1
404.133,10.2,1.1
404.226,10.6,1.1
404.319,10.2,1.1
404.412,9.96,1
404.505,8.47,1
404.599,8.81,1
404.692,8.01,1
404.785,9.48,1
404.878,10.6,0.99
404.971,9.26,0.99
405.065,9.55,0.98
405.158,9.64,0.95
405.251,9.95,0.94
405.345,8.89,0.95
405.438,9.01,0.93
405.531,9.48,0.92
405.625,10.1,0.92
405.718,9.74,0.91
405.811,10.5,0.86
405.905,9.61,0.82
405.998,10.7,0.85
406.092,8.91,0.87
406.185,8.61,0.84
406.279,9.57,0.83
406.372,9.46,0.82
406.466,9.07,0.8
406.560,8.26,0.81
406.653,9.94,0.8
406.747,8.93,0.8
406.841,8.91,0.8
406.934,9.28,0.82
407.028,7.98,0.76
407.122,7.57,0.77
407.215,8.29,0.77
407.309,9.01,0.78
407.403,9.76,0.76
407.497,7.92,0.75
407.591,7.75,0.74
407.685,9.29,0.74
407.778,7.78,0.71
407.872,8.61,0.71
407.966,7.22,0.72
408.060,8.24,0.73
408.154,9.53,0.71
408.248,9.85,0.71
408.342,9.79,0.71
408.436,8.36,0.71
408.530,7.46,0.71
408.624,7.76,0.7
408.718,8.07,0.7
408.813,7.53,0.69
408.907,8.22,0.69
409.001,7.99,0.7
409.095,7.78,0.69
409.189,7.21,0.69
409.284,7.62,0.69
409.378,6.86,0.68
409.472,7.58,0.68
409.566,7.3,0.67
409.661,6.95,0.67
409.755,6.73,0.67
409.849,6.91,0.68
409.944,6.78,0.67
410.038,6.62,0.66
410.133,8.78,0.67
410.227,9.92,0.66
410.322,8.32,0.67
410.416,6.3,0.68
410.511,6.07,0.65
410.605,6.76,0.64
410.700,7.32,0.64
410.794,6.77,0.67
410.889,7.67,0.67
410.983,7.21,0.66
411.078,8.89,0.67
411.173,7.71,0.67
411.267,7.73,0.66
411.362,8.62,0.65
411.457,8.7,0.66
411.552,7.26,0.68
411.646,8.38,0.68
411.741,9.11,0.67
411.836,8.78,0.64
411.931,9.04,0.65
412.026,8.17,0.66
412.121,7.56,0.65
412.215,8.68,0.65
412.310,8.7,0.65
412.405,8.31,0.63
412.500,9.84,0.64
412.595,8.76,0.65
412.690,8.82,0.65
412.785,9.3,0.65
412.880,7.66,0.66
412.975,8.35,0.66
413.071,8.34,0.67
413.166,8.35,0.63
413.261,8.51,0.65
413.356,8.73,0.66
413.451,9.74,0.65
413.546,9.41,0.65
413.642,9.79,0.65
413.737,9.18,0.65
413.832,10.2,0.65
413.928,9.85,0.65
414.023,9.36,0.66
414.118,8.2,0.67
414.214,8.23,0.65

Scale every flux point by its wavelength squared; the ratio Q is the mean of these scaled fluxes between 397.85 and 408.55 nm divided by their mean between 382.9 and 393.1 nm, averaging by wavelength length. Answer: 1.33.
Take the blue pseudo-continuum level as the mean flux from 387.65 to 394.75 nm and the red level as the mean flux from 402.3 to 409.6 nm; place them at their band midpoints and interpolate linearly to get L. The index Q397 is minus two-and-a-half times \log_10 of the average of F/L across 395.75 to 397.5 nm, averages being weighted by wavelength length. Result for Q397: 0.26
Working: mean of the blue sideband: 7.33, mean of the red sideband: 8.82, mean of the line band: 6.18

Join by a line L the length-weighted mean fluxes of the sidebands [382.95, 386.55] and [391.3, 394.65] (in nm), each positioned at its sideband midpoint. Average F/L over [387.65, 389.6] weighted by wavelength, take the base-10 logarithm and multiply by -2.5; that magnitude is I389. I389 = 0.05 mag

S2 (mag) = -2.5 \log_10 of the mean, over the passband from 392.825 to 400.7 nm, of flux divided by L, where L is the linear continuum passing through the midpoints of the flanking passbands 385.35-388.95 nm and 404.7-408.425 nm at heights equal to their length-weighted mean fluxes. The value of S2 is 0.115 mag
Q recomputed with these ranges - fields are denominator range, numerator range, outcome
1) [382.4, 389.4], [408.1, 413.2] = 1.30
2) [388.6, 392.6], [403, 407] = 1.32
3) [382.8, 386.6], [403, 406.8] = 1.52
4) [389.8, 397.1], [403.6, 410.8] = 1.24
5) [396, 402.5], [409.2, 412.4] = 1.02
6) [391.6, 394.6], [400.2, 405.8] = 1.33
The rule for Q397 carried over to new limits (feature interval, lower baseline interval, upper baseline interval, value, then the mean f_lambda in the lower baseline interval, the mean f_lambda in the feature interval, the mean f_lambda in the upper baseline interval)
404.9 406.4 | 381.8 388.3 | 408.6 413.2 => -0.23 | 7.08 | 9.58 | 7.92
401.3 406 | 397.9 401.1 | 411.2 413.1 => -0.07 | 8.7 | 9.21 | 8.5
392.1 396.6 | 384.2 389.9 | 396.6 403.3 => 0.07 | 7.42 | 7.36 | 8.23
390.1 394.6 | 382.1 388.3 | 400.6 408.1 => 0.04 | 7.08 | 7.5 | 9.05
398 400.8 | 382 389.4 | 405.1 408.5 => -0.05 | 7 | 8.73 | 9.04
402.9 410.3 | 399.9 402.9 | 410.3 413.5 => -0.01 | 9.05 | 8.73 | 8.19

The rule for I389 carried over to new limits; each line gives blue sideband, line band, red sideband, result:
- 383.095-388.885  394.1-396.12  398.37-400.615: 0.034 mag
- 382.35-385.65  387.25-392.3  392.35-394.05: -0.137 mag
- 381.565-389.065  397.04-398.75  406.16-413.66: 0.055 mag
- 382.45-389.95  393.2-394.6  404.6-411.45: 0.089 mag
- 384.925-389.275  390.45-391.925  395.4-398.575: -0.121 mag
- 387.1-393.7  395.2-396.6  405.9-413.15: 0.029 mag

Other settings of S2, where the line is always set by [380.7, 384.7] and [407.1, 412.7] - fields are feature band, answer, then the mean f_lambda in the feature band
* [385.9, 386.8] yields -0.20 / 8.28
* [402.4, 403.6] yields -0.13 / 8.68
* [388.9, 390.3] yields 0.02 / 6.92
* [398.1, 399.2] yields -0.13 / 8.49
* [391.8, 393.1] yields -0.08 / 7.75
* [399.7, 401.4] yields -0.19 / 9.05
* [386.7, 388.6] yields -0.09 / 7.56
